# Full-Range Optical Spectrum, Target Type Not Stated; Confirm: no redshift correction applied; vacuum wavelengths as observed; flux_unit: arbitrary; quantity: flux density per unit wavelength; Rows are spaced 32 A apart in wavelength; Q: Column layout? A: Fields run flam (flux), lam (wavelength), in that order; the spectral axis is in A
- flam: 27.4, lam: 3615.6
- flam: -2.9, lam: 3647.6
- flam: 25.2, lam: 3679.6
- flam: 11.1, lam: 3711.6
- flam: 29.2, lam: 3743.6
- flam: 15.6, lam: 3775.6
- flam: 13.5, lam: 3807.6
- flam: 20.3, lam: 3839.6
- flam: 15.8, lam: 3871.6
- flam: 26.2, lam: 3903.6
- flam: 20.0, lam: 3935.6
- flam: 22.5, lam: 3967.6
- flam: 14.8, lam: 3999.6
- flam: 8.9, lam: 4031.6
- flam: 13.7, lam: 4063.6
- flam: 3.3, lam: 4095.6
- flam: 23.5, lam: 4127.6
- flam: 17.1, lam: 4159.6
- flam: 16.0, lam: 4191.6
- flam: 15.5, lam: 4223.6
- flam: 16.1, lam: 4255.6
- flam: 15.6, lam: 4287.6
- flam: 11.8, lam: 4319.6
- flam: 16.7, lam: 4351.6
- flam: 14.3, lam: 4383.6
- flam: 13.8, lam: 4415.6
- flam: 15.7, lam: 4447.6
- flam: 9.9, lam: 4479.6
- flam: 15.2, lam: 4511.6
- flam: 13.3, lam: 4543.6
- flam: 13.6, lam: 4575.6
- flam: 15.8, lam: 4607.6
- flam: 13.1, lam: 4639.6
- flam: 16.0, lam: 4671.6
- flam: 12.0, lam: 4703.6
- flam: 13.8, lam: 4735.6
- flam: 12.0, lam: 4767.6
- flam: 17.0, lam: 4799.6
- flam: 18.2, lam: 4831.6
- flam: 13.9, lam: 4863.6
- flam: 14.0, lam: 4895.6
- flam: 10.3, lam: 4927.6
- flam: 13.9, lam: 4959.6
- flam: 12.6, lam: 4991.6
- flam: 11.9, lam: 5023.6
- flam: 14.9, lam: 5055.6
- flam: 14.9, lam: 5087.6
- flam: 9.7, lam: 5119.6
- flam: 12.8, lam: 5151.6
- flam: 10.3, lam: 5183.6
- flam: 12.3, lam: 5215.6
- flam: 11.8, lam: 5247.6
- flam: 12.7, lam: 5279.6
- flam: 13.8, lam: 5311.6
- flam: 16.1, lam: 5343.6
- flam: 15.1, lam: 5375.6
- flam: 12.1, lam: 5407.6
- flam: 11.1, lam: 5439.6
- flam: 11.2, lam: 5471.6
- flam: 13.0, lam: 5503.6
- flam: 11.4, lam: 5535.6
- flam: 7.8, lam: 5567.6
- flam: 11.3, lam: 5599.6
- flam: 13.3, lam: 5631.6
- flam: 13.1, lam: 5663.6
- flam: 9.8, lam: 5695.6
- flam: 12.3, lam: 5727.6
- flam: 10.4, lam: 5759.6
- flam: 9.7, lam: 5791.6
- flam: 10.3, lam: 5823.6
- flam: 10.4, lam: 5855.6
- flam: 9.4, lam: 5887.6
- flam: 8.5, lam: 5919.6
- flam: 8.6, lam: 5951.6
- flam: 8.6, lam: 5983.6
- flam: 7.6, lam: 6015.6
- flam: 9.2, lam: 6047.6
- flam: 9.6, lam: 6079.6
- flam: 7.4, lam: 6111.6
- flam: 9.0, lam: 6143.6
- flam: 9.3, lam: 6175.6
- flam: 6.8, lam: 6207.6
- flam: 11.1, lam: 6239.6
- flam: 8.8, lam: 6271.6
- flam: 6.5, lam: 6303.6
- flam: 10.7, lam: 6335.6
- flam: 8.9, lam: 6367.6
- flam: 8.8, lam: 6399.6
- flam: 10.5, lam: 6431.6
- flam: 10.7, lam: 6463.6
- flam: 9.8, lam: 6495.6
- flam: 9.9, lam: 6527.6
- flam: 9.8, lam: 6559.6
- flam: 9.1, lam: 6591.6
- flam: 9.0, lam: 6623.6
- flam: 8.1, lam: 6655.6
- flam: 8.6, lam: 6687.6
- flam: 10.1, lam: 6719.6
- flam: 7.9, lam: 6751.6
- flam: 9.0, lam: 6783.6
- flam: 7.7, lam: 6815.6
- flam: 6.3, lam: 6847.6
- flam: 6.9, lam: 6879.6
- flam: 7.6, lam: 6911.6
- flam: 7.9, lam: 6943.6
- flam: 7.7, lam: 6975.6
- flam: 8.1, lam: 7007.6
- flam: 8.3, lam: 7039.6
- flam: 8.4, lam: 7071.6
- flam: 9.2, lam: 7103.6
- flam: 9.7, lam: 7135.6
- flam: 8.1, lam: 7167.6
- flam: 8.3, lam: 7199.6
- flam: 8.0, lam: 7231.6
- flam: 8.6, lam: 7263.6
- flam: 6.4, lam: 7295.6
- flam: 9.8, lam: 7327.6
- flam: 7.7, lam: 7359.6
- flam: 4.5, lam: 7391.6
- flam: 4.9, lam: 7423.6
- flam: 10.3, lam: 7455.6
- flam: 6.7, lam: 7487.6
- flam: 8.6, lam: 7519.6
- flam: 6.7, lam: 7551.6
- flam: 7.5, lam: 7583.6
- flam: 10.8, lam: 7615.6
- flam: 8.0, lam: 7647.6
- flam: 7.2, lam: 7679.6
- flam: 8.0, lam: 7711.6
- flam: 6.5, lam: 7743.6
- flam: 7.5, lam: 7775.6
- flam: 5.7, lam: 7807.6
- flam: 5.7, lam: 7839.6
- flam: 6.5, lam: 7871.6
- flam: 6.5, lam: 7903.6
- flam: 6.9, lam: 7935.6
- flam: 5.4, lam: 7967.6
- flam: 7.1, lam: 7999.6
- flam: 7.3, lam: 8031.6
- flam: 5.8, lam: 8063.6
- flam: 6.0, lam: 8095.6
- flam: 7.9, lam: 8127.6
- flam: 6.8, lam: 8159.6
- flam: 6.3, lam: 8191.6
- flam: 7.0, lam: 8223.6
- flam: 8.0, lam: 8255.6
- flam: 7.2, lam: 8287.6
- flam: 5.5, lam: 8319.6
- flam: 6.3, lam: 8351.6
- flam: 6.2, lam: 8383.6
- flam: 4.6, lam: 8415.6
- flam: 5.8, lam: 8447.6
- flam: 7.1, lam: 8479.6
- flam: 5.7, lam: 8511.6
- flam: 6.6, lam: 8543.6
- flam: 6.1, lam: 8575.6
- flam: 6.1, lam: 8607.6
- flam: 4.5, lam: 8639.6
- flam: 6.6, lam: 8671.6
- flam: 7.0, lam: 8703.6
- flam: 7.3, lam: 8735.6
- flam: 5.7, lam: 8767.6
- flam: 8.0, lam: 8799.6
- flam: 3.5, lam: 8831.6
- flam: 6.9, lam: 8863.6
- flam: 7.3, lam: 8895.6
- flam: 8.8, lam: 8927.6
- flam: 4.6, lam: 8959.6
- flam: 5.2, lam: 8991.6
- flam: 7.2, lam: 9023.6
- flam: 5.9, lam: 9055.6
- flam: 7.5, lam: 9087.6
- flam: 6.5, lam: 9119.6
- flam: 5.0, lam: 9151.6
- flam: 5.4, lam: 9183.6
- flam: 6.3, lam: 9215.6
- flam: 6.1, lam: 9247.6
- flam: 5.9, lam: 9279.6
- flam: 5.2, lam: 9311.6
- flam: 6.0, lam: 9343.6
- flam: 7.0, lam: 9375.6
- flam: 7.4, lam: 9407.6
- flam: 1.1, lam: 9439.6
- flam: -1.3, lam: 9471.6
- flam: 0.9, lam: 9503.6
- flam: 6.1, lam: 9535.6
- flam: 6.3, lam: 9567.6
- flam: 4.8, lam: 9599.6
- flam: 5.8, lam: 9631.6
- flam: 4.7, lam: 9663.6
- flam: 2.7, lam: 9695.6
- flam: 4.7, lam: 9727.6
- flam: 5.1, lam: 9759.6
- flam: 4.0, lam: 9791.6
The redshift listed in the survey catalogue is 1.65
